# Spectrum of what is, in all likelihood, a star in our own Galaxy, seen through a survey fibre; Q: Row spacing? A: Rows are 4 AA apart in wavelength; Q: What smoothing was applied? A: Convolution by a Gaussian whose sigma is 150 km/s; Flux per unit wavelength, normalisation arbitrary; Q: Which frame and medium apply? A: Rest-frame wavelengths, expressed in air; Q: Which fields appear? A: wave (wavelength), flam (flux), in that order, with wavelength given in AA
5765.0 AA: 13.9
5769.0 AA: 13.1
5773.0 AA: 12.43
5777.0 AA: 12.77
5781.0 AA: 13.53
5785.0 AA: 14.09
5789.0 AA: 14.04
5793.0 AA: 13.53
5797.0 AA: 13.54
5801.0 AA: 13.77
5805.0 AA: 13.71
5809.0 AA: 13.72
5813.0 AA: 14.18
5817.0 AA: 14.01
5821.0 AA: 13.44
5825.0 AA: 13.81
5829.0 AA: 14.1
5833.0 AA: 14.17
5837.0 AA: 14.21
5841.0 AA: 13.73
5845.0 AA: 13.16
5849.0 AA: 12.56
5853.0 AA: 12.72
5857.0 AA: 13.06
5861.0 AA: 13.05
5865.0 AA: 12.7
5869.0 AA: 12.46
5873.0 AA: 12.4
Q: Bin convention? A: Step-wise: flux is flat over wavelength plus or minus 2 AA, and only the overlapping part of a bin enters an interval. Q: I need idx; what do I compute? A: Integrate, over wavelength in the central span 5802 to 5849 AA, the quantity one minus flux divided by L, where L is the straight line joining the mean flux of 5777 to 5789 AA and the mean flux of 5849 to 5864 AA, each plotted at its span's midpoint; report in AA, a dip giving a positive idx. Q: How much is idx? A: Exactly -2.03 AA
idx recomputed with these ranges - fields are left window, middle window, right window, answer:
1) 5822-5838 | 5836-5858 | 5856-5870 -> 0.3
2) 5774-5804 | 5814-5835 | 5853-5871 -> -1.1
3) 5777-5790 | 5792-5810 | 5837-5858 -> -0.1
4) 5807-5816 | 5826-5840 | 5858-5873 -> -0.7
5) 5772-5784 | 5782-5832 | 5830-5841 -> -0.9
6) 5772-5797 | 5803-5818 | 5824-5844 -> -0.2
